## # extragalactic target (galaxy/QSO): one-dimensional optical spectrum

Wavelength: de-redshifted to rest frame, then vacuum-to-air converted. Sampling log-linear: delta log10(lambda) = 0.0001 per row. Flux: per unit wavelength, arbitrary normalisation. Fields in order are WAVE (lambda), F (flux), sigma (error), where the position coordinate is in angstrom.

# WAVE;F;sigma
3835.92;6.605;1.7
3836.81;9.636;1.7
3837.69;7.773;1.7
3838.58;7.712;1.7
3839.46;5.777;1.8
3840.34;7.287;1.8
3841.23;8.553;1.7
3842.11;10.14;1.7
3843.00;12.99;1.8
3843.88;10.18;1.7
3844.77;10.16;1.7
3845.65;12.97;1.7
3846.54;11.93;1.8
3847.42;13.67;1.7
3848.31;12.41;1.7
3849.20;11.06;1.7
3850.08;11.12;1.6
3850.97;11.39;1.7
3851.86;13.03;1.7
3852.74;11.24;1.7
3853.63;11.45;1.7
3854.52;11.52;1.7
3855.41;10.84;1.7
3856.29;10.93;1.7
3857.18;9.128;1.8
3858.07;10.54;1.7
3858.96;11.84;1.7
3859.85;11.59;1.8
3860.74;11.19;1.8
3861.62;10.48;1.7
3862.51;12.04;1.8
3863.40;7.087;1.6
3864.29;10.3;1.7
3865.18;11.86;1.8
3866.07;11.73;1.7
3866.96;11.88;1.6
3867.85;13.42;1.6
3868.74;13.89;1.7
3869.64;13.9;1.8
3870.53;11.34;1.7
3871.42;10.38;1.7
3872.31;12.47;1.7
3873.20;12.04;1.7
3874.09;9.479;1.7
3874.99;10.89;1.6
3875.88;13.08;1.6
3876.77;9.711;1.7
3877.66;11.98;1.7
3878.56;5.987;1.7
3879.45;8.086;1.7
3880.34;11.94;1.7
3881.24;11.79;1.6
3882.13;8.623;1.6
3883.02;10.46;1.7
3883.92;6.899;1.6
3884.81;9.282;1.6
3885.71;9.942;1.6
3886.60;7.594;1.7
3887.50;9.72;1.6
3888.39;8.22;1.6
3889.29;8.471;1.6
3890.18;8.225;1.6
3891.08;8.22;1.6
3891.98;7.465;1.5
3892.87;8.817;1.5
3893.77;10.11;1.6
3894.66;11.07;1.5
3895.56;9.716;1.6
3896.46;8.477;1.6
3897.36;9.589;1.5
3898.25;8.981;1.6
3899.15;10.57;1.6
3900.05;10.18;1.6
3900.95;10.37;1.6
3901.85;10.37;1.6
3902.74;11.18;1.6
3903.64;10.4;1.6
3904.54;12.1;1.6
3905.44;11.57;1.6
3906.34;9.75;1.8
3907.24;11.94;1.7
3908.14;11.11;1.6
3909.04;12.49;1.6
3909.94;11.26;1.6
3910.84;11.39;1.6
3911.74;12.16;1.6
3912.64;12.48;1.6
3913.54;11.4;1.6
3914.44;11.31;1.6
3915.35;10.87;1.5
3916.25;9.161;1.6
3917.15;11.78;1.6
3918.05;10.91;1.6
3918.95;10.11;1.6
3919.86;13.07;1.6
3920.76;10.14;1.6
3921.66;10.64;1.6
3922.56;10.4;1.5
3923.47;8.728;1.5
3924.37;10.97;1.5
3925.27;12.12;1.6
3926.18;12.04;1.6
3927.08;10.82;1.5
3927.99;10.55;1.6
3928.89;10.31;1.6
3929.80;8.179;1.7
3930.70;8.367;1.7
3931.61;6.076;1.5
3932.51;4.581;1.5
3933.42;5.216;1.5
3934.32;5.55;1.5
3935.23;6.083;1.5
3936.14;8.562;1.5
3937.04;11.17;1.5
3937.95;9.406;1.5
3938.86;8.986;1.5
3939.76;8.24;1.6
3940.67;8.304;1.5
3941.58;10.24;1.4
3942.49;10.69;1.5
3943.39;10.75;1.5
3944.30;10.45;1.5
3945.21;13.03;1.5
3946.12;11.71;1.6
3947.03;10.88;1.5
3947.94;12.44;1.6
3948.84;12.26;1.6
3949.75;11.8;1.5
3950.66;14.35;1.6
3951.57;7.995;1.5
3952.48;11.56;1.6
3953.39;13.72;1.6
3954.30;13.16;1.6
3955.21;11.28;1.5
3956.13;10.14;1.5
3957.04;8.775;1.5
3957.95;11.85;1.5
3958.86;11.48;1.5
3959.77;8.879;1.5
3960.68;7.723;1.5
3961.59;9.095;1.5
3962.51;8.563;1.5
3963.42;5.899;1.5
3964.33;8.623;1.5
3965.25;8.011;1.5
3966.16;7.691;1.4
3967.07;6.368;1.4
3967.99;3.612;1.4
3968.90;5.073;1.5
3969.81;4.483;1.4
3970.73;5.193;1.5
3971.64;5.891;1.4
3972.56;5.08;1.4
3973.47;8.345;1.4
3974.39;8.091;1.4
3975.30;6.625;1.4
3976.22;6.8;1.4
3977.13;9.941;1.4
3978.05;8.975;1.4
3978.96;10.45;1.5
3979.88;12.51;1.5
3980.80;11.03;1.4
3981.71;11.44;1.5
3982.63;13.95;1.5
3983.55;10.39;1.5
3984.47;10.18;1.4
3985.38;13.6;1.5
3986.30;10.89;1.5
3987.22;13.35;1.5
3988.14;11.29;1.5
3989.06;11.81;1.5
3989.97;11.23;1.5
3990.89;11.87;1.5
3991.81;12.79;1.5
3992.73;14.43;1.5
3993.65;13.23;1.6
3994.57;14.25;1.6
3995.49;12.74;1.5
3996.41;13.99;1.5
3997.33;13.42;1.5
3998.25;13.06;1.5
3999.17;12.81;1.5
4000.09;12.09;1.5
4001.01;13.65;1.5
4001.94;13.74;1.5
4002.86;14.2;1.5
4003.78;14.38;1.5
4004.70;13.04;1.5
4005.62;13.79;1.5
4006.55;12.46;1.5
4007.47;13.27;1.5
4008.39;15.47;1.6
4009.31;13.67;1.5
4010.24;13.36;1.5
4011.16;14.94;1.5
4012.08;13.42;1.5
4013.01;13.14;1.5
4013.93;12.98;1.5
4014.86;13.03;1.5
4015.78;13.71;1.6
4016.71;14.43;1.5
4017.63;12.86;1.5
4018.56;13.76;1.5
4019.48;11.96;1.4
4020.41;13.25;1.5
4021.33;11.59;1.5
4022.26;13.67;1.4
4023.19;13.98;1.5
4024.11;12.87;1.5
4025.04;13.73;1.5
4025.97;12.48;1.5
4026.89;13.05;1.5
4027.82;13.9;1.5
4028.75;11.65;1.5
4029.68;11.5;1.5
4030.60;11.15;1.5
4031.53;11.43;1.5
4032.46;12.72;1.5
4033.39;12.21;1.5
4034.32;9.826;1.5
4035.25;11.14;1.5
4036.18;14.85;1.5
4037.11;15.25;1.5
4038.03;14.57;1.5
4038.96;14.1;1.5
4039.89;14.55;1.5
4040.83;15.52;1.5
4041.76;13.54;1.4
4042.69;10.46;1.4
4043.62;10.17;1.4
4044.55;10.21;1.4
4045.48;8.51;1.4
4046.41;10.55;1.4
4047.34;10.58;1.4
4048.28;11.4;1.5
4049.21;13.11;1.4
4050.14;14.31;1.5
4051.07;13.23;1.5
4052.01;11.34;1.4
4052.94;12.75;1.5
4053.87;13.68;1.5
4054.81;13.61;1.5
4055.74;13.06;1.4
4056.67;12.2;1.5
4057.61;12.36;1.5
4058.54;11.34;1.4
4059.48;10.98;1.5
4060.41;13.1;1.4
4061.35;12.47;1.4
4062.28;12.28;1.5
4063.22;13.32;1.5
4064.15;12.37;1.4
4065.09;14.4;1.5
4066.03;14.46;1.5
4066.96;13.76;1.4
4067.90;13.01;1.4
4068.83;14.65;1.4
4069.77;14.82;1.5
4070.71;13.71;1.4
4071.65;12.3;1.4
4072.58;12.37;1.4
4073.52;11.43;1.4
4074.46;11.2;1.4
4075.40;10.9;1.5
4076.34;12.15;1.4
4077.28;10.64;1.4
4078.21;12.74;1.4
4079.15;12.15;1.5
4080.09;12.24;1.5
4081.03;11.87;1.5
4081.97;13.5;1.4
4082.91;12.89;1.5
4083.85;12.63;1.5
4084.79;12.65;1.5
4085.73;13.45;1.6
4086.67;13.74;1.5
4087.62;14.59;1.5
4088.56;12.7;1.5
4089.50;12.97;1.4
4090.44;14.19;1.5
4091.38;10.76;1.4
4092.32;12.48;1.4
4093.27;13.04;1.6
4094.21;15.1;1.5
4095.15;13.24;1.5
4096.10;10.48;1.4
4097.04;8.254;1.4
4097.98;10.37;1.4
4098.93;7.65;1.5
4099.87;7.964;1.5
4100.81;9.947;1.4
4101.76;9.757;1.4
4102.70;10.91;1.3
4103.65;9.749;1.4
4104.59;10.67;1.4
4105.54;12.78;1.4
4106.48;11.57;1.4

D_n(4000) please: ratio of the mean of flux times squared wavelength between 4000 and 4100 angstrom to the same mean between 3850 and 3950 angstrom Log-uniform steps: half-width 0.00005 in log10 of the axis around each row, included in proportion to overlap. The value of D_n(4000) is 1.32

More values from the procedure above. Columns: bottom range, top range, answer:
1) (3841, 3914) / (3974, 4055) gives 1.25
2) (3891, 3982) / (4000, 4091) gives 1.40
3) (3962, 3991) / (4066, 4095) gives 1.51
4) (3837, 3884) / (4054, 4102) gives 1.28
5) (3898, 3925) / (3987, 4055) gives 1.24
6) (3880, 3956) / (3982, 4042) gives 1.35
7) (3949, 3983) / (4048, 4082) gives 1.47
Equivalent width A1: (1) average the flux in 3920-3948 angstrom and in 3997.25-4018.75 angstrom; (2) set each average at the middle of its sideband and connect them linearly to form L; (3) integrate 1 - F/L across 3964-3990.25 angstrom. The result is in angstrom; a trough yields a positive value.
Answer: 6.5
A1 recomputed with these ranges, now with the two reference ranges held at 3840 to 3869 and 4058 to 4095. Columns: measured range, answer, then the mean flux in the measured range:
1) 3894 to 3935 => 5.0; 10.2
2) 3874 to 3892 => 3.2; 9.37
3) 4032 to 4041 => -0.6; 13.4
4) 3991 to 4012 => -2.2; 13.6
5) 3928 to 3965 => 6.9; 9.66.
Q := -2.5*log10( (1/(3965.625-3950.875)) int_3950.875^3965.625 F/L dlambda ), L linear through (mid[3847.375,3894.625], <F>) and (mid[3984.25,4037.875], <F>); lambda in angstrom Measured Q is 0.22 mag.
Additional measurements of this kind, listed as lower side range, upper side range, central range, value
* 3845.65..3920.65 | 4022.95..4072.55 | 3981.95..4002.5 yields -0.06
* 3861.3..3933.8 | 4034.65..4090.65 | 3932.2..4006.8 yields 0.10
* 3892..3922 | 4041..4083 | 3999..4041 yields -0.11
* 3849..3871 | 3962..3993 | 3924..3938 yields 0.16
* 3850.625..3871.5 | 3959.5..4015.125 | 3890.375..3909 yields 0.11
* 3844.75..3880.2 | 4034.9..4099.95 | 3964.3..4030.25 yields 0.05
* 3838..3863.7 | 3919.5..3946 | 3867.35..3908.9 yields -0.01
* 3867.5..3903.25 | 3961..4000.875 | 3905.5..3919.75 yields -0.12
